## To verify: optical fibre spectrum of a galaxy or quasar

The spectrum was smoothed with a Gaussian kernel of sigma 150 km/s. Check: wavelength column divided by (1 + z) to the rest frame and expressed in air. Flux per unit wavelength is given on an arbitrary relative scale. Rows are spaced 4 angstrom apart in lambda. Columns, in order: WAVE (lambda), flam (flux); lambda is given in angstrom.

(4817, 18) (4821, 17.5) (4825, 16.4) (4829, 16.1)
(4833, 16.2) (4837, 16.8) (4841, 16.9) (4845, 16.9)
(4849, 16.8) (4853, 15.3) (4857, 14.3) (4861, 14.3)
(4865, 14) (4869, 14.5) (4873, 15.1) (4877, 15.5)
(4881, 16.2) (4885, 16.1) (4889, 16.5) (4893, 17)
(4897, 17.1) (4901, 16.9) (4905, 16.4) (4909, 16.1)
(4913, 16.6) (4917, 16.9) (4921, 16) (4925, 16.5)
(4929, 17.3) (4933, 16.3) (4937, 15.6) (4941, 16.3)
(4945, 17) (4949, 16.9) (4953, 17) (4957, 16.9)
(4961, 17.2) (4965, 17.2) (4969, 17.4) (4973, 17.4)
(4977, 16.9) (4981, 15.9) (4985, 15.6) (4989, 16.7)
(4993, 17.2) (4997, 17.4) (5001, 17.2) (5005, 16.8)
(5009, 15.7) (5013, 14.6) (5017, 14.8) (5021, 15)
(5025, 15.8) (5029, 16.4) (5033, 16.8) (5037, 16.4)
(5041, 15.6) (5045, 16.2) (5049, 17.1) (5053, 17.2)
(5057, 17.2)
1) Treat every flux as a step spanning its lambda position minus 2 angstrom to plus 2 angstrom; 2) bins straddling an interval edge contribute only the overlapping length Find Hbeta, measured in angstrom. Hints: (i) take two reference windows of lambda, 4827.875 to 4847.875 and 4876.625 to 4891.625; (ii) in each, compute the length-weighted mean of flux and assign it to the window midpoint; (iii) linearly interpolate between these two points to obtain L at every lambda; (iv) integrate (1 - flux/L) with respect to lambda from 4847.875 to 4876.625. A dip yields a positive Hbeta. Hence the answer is 2.64 angstrom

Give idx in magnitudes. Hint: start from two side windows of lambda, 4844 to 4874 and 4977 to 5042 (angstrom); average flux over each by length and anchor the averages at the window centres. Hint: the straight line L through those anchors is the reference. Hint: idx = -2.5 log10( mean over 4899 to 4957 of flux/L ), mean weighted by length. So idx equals -0.07 mag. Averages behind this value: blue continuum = 15.1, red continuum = 16.2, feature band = 16.6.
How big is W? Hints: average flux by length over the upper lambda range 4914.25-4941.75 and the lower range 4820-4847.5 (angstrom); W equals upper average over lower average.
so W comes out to 0.99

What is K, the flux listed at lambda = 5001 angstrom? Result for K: 17.2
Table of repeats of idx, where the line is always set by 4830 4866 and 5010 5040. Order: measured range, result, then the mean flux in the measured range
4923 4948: -0.053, 16.5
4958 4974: -0.102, 17.3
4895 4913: -0.059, 16.6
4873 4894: -0.024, 16.1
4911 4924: -0.051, 16.5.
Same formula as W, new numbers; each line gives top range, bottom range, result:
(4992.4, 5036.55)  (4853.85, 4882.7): 1.09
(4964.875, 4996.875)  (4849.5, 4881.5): 1.13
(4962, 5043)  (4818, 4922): 1.01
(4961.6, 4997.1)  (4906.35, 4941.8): 1.03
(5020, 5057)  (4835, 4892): 1.04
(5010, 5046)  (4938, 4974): 0.93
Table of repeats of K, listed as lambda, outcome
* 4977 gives 16.9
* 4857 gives 14.3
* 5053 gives 17.2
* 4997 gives 17.4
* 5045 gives 16.2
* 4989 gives 16.7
